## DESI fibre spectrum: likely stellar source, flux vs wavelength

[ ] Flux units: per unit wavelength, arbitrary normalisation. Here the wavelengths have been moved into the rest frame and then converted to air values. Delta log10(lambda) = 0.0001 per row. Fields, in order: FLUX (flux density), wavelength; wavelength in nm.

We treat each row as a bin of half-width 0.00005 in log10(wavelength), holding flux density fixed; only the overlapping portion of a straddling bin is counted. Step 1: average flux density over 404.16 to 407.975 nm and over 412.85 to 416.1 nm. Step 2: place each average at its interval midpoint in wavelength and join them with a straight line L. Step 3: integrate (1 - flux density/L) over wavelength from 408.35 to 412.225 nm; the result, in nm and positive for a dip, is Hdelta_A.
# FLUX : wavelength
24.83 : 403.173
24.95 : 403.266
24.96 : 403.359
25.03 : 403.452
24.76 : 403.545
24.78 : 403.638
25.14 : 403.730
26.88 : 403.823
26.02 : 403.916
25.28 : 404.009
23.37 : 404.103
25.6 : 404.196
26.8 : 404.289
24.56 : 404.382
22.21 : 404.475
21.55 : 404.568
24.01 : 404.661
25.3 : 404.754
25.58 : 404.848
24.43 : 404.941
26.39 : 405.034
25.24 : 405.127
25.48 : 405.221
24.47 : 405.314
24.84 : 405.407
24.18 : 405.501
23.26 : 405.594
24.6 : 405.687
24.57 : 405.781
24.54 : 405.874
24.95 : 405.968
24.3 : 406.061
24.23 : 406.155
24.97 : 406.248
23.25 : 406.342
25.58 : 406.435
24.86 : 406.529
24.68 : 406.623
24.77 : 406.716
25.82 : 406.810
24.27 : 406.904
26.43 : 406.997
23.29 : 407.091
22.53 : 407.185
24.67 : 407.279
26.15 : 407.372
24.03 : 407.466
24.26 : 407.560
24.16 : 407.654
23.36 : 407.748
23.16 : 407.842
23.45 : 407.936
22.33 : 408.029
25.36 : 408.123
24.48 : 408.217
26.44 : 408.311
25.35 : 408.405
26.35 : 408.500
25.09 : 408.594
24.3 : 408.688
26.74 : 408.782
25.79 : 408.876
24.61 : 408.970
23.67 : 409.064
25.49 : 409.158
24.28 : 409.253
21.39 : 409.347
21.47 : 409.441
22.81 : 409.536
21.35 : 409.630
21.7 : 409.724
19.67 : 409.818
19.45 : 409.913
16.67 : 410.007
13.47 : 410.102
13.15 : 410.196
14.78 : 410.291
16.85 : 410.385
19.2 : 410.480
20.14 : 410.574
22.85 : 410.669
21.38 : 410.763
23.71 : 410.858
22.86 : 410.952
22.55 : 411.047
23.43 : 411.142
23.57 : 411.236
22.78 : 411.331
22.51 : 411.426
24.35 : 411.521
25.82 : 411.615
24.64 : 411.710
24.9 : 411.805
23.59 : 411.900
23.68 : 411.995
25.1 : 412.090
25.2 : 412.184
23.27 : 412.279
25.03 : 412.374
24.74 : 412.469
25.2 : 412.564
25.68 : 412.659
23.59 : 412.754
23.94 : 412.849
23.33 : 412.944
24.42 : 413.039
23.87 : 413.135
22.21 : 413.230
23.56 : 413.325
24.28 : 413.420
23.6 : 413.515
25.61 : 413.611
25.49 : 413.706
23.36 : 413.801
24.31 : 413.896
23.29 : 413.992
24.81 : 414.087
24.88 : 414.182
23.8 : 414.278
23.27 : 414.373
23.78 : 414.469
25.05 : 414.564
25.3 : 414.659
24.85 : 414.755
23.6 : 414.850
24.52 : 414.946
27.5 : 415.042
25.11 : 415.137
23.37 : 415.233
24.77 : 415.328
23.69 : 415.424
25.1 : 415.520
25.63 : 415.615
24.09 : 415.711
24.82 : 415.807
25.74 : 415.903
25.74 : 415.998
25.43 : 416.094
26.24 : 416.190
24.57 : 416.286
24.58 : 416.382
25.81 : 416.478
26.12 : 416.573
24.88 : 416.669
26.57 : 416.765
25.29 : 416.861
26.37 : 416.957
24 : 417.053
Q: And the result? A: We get 0.34 nm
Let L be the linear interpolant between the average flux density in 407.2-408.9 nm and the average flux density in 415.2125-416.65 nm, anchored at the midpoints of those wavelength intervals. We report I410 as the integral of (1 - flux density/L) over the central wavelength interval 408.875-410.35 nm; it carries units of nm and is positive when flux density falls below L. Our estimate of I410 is 0.26 nm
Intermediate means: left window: 24.7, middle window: 20.4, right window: 25.1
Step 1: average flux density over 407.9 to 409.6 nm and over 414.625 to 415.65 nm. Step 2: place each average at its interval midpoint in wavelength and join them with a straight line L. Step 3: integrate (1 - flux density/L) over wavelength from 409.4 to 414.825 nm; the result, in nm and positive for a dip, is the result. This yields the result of 0.41 nm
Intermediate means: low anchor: 24.4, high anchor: 24.8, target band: 22.8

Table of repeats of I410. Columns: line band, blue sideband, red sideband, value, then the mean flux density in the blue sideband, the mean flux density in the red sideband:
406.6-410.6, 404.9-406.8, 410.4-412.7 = 0.23 nm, 24.7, 23.5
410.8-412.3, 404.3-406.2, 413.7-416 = 0.04 nm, 24.5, 24.6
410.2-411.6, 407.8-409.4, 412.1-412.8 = 0.19 nm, 24.6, 24.7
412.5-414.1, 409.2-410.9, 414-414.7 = -0.06 nm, 19.7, 24.4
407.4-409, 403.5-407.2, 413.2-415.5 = -0.01 nm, 24.7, 24.4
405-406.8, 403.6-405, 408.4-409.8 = -0.02 nm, 24.8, 23.9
